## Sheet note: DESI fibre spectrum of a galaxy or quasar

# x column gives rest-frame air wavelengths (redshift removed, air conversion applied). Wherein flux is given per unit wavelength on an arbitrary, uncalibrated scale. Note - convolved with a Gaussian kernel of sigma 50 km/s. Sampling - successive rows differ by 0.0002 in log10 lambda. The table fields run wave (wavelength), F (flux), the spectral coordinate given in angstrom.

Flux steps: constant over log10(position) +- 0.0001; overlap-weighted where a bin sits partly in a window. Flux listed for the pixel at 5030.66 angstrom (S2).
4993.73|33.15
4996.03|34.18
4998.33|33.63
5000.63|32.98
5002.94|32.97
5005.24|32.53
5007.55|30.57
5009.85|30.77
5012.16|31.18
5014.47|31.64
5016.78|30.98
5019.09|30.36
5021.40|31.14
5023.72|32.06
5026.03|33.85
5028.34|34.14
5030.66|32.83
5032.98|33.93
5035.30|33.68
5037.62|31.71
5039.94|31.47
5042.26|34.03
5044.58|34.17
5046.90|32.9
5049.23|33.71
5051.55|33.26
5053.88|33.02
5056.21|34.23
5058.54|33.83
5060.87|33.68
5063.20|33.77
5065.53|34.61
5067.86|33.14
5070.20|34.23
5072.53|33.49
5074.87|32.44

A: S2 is 32.83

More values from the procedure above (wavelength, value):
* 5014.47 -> 31.64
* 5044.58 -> 34.17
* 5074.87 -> 32.44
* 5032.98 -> 33.93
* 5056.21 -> 34.23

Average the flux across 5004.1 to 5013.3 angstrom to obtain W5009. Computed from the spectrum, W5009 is 31.3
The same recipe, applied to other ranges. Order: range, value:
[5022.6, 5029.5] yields 33.4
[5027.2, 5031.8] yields 33.5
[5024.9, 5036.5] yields 33.7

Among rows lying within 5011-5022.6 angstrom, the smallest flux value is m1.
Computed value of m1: 30.36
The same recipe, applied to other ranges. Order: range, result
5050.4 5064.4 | 33.02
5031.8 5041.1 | 31.47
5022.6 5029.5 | 32.06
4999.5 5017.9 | 30.57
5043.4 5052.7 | 32.9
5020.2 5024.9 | 31.14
